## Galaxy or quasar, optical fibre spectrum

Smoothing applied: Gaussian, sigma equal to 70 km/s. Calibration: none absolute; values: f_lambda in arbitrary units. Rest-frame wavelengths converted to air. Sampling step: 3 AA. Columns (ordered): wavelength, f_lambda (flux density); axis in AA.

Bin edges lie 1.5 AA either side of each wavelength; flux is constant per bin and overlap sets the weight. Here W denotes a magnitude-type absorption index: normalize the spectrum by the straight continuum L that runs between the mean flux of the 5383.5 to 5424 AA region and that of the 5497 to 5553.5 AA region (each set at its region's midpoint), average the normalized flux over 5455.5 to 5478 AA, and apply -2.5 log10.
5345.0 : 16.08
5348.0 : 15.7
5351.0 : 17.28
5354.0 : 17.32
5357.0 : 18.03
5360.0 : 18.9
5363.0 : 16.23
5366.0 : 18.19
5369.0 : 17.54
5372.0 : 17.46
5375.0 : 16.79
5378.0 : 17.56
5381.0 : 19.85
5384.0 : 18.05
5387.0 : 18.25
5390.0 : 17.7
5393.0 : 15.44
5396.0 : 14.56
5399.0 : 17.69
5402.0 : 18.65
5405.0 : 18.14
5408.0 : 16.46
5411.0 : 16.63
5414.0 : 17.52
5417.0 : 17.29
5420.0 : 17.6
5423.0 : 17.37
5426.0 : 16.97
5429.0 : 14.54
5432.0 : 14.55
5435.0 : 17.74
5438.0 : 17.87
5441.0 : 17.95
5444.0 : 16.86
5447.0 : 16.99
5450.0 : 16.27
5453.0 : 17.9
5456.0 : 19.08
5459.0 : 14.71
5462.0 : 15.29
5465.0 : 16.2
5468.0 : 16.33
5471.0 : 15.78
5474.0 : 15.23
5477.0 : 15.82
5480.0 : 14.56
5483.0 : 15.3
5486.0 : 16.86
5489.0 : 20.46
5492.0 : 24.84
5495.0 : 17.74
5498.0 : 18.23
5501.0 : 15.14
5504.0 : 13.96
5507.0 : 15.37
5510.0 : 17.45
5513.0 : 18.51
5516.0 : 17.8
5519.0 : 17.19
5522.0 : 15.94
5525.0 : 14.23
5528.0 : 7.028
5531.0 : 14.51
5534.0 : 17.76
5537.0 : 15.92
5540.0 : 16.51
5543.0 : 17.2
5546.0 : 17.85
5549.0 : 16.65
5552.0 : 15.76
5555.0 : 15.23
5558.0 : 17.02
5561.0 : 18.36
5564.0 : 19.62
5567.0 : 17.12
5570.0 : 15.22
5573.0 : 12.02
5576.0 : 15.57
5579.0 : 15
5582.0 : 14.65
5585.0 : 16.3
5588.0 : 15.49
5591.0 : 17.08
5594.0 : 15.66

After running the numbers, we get 0.04 mag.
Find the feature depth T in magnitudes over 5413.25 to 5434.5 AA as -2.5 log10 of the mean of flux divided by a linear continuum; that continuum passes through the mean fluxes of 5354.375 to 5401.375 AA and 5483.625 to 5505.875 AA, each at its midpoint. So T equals 0.07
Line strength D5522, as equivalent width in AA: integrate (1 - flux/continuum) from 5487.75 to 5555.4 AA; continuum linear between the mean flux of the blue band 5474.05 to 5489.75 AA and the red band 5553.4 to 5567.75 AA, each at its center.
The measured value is 1.1 AA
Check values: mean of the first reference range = 16.3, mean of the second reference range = 17.5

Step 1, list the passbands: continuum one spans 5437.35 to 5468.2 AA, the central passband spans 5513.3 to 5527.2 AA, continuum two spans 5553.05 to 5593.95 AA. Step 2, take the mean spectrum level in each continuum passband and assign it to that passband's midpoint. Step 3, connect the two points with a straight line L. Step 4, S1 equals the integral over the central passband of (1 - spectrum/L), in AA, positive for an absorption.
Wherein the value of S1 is 0.3 AA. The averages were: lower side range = 16.9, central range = 16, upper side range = 16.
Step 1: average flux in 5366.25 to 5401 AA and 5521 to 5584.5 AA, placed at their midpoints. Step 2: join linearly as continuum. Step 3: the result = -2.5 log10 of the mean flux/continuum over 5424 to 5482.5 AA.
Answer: 0.02 mag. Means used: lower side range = 17.4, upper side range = 15.7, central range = 16.3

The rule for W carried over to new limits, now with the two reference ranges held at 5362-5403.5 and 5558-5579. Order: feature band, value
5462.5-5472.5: 0.058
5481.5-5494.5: -0.149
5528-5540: 0.103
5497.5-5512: 0.047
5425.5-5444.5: 0.032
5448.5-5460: -0.006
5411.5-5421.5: -0.010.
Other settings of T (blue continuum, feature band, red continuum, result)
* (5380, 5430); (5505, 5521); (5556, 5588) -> -0.04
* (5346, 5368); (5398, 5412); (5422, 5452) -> -0.04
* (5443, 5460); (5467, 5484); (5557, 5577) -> 0.10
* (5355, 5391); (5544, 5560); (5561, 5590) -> -0.03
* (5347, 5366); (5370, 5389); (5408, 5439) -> -0.05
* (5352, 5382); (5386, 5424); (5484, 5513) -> 0.04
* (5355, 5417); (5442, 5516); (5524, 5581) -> -0.03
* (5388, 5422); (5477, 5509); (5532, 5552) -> -0.02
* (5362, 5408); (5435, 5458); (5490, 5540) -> -0.04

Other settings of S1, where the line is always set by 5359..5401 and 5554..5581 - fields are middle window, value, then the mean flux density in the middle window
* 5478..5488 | 0.5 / 15.8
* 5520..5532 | 2.5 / 13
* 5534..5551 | -0.6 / 16.9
